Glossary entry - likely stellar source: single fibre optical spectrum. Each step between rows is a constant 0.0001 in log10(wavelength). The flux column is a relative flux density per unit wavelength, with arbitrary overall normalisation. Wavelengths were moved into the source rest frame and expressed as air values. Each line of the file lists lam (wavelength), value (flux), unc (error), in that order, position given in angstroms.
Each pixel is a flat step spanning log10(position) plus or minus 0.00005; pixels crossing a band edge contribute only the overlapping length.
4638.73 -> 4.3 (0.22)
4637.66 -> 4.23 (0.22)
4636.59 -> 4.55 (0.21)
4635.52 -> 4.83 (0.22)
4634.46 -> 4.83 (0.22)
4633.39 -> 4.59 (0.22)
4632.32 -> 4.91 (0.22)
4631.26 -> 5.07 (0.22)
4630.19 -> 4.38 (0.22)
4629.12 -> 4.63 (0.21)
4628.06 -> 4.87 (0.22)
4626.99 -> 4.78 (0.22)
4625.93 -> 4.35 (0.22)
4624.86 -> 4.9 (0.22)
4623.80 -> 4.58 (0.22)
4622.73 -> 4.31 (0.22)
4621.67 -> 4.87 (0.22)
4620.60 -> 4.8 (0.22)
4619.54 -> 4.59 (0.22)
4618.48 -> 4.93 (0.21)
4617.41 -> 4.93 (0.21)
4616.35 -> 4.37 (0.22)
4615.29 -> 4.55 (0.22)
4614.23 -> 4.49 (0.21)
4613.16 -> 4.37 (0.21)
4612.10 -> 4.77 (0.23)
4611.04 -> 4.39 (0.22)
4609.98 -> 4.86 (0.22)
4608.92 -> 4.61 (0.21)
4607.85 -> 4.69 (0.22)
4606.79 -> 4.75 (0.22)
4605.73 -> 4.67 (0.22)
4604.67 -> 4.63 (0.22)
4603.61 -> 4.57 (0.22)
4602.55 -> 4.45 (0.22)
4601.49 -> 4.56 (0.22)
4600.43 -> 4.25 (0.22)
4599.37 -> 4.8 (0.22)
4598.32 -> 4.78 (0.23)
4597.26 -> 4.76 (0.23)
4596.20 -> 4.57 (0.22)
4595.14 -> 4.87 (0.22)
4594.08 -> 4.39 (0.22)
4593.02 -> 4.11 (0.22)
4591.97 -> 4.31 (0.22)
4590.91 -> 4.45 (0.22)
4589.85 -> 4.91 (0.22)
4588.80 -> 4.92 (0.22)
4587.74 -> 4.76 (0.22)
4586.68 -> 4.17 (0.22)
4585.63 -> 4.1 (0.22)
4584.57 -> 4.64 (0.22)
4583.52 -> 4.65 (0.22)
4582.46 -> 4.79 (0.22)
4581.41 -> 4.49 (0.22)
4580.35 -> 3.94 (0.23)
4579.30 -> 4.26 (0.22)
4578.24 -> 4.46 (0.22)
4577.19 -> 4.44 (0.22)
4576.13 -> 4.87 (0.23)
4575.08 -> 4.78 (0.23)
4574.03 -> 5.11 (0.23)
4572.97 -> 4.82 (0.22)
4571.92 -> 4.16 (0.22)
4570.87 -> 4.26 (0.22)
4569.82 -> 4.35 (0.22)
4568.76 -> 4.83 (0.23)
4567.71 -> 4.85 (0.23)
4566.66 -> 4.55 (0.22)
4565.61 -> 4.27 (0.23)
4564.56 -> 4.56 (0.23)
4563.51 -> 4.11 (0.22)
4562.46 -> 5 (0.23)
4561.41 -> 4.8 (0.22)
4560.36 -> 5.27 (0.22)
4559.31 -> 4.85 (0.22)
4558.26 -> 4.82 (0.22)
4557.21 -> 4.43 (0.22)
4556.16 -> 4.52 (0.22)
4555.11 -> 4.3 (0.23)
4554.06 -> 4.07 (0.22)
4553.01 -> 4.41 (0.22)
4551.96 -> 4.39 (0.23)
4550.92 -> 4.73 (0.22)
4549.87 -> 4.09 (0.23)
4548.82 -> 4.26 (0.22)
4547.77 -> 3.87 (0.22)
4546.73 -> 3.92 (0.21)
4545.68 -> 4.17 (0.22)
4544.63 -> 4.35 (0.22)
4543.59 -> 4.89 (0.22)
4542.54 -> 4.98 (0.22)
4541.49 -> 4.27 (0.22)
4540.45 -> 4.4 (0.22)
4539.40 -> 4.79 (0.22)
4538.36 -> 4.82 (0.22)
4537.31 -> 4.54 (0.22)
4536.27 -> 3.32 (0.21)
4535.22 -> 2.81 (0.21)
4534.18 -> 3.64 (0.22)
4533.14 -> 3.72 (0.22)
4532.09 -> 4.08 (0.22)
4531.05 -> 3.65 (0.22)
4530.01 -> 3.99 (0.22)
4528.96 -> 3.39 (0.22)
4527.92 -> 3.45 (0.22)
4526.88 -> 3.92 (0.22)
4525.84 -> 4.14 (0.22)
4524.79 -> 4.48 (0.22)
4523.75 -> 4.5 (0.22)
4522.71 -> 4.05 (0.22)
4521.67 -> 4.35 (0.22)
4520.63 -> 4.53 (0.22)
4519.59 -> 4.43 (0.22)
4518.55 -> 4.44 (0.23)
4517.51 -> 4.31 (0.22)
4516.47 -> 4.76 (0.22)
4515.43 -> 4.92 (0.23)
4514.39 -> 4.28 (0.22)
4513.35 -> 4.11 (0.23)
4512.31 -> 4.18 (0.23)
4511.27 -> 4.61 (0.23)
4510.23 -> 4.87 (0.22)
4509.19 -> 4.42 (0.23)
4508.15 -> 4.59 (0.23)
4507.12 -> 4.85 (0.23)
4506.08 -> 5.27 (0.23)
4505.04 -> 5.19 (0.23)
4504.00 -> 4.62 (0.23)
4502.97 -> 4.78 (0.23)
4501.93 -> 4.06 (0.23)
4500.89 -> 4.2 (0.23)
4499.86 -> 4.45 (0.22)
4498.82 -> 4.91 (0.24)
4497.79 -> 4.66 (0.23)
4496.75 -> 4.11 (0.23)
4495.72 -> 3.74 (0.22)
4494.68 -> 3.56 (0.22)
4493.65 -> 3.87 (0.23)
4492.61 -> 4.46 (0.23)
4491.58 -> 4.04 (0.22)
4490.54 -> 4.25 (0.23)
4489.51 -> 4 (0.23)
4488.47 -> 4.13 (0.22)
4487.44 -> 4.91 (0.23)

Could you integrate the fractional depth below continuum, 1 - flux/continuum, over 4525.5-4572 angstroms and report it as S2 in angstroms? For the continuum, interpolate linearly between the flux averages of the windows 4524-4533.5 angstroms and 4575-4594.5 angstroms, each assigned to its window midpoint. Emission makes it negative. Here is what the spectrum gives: -2.1 angstroms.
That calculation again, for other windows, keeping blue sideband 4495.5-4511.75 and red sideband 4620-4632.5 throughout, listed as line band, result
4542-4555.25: 0.84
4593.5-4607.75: 0.18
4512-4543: 2.99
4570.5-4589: 0.52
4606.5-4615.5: 0.15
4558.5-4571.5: 0.02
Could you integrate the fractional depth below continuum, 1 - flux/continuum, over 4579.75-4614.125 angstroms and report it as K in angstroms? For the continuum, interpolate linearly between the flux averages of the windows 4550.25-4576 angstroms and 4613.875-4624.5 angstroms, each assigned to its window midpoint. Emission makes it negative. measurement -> 0.5 angstroms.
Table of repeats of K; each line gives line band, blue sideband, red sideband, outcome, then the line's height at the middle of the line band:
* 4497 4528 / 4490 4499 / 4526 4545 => -2.9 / 4.11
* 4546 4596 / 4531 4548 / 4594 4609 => -1.3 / 4.39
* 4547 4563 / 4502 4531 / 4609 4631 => -0.1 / 4.49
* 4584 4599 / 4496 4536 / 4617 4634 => 0.1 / 4.59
